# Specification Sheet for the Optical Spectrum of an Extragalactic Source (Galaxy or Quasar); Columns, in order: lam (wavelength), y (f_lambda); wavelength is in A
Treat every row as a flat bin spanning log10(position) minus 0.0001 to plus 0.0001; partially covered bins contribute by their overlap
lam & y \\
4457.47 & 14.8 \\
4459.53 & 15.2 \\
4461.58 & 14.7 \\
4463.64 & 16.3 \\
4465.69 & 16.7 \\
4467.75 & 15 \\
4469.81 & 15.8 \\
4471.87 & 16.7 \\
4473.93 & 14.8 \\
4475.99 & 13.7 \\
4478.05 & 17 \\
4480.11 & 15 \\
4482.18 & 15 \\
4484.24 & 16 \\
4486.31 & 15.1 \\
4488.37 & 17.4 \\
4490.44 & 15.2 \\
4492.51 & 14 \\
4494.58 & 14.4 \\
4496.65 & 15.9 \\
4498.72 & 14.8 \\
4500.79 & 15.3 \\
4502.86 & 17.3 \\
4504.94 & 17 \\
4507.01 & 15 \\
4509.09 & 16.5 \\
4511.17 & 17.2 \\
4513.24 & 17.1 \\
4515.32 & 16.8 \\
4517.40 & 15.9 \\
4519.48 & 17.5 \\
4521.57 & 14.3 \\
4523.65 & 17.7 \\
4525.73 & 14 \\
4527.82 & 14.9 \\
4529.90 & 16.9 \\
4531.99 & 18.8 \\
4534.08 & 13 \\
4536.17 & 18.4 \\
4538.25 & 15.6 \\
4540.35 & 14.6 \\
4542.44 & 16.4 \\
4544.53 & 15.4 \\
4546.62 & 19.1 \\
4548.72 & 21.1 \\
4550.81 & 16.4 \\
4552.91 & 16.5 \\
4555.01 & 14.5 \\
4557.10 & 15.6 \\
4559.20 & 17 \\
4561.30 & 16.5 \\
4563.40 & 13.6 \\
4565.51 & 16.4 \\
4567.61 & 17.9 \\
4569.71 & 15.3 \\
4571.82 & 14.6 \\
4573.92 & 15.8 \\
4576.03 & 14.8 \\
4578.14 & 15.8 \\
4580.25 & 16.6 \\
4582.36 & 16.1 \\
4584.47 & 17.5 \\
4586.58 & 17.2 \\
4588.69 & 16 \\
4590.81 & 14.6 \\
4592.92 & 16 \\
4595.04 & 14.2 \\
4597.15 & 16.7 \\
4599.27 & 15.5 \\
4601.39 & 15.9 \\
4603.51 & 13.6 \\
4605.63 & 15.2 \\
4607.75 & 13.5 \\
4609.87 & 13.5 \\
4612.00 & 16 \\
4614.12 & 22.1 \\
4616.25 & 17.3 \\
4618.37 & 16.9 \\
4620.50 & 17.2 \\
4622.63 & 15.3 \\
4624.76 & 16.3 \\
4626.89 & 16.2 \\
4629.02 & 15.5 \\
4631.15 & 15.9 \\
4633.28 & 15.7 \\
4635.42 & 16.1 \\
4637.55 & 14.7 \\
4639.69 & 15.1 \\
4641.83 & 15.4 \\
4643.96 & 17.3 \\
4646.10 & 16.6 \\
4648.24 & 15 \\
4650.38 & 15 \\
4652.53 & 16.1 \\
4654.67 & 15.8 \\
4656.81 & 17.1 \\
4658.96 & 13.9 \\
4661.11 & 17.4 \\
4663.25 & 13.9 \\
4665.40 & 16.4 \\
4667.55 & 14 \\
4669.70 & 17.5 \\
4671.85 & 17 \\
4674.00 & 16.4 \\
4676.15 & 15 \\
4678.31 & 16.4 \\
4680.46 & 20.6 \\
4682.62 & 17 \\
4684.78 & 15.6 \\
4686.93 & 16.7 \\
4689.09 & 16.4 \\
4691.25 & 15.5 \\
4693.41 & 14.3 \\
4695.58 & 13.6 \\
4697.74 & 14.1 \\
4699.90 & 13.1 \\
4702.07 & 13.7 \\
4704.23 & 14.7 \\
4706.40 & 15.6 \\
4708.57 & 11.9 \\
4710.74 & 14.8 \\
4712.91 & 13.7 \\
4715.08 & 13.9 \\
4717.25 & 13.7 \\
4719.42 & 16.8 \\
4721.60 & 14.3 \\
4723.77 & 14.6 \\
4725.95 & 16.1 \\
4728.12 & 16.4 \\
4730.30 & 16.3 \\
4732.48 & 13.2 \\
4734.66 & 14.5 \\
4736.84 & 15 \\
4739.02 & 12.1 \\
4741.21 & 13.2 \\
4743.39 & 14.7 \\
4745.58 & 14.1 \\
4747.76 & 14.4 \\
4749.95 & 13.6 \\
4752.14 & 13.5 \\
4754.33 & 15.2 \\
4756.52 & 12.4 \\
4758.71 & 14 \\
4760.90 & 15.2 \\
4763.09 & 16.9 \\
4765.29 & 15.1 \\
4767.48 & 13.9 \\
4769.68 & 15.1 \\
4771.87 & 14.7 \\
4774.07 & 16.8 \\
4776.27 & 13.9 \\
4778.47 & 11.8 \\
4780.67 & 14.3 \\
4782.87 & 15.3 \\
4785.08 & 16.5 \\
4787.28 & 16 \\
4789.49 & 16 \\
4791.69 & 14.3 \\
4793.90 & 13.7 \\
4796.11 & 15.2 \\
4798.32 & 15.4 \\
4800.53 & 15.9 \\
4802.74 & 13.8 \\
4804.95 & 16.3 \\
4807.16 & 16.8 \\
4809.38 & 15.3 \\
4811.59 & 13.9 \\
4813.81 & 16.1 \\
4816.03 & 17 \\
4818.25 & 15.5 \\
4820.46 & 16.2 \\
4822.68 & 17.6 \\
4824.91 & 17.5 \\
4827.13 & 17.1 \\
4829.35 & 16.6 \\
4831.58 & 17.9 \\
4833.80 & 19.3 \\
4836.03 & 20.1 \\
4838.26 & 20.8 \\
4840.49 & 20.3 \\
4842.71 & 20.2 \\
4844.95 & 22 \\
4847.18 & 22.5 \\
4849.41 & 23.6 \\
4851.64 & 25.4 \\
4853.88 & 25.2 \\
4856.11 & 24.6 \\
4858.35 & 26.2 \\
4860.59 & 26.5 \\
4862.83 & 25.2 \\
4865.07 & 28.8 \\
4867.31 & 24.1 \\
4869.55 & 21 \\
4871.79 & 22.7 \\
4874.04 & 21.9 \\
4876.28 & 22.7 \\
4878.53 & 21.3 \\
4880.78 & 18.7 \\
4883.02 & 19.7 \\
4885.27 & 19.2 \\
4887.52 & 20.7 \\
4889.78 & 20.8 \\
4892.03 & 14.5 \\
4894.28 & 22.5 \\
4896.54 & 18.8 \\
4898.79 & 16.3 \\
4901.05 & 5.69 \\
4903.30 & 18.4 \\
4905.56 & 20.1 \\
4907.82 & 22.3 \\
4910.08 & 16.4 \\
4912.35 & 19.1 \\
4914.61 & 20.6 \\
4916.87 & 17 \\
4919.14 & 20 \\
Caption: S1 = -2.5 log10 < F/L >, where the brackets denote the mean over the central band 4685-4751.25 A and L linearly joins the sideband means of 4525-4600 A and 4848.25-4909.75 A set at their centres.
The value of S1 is 0.27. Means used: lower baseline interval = 16.1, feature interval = 14.5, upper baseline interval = 21.3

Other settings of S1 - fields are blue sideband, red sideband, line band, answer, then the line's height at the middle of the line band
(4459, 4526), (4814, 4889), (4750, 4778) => 0.330 mag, 19.8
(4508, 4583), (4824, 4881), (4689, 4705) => 0.315 mag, 19.1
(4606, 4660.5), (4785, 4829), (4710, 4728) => 0.075 mag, 15.9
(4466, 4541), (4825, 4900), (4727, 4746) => 0.325 mag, 19.4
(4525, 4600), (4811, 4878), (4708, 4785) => 0.312 mag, 19.3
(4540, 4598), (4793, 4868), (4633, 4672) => 0.097 mag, 17.2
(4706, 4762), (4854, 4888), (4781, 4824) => 0.194 mag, 18.7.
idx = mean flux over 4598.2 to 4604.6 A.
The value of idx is 15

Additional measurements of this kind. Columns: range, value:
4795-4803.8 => 15.1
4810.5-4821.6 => 15.8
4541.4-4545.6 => 15.9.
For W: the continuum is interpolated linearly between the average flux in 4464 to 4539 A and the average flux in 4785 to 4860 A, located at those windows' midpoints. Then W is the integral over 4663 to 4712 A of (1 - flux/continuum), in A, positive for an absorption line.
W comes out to 5.4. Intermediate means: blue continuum 15.9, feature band 15.4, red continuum 18.4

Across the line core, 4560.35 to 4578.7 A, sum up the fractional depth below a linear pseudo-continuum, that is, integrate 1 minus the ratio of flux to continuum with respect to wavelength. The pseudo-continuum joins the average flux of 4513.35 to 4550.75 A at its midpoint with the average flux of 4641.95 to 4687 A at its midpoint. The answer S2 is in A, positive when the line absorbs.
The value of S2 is 0.9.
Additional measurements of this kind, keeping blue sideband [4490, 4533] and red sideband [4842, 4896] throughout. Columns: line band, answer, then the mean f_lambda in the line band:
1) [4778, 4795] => 5.0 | 14.8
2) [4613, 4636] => 1.6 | 16.8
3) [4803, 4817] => 3.7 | 15.8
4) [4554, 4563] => 0.6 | 15.8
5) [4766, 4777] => 3.1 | 14.9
